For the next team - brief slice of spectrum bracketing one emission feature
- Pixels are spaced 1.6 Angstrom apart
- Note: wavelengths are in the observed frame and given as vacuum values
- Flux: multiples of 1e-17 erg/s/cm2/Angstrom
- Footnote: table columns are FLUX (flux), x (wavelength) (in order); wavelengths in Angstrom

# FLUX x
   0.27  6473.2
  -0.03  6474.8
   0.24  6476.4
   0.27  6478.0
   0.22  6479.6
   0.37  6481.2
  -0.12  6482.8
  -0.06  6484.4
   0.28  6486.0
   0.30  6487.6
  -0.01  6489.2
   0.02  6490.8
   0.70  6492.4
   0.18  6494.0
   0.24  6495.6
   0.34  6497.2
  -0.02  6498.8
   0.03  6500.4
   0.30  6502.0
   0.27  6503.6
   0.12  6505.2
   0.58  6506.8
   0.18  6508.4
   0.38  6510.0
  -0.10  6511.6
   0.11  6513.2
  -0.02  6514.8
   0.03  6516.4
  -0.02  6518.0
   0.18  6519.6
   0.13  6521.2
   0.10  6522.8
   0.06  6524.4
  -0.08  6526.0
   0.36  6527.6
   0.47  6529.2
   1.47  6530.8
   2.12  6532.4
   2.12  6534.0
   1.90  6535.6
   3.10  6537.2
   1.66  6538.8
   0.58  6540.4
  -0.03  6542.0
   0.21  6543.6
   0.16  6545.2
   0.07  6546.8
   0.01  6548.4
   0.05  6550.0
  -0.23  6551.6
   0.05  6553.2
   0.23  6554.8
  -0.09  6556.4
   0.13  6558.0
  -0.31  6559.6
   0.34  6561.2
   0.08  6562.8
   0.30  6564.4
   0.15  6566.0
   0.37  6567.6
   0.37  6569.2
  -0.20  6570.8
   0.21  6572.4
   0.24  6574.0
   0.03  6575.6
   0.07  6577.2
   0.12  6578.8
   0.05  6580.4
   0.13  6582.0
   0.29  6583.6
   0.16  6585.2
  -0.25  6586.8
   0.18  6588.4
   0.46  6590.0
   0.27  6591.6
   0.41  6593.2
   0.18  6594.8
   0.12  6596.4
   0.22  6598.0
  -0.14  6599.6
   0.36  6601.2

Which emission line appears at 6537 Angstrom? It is [O II]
